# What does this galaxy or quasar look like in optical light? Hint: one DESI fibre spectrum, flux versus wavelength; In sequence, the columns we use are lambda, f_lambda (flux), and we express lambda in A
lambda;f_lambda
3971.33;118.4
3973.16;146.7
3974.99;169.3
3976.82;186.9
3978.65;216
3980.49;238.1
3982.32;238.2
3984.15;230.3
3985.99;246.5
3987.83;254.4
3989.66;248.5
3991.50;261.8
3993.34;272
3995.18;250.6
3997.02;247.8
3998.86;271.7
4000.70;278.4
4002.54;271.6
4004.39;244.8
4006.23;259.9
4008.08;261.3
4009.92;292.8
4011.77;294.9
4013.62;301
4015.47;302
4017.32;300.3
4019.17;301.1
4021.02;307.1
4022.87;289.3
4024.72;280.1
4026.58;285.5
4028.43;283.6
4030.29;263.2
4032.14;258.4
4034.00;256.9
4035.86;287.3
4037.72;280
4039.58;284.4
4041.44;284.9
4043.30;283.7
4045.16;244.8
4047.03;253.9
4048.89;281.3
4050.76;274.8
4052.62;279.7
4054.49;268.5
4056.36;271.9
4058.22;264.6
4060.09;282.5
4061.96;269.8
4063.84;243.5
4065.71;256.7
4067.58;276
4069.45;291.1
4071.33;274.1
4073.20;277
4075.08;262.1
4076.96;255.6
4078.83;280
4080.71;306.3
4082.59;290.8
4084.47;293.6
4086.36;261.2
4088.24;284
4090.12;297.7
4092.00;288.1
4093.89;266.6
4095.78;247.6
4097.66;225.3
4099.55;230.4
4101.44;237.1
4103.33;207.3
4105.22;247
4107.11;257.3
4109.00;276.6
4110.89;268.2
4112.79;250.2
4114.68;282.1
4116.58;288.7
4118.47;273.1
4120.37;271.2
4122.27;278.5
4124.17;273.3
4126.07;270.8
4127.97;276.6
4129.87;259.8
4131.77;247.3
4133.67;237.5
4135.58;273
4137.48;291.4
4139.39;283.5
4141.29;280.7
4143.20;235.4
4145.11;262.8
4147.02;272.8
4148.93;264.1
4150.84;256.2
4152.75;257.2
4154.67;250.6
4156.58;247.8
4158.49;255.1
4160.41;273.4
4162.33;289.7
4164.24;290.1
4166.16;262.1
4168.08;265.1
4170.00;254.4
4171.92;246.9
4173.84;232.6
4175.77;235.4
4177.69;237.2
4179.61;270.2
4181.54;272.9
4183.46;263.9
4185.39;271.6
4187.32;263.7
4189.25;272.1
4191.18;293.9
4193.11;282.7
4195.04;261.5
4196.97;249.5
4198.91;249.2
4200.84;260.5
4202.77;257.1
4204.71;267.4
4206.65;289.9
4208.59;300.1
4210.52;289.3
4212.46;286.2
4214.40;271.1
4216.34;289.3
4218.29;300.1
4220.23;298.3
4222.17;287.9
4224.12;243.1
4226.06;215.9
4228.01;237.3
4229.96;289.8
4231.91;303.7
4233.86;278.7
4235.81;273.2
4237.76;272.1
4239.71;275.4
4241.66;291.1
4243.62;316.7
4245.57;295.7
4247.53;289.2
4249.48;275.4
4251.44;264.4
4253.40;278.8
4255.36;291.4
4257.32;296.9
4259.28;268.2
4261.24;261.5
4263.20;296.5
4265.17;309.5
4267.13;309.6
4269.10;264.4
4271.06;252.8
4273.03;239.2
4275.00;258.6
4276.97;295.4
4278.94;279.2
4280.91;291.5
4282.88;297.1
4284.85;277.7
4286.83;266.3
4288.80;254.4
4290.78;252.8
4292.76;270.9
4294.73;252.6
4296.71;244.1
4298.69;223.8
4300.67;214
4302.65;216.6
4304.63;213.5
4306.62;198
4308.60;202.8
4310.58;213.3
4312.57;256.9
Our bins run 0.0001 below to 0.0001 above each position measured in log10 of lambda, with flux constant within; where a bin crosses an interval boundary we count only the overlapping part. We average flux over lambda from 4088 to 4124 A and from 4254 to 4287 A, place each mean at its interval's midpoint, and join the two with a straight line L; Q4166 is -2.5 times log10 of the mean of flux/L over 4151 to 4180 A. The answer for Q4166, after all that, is 0.04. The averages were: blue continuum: 262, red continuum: 280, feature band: 258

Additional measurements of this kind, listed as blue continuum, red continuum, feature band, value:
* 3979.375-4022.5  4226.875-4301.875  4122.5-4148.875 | 0.02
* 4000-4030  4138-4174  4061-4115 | 0.03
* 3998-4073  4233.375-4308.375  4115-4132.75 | 0.01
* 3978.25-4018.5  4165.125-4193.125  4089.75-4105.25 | 0.06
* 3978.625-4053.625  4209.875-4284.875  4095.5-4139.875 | 0.06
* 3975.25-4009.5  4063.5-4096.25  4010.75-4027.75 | -0.15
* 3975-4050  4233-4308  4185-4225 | -0.03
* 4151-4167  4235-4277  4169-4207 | 0.04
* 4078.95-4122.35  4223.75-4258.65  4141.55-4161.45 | 0.05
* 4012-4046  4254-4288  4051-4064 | 0.05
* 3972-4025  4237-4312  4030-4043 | -0.07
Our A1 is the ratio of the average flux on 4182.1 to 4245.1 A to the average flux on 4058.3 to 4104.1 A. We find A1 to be 1.03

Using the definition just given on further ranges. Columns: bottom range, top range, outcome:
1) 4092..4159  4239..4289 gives 1.08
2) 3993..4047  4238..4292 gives 1.01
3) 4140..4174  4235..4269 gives 1.09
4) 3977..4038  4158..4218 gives 1.00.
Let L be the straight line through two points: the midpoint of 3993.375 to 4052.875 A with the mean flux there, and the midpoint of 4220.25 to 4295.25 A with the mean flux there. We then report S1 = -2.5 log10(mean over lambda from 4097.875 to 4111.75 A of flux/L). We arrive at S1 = 0.13 mag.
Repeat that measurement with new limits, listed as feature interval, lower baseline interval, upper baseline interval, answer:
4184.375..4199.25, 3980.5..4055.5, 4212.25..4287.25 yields 0.034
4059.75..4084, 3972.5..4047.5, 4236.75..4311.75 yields -0.047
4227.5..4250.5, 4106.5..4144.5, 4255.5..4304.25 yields -0.068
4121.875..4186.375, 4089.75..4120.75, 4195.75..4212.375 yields 0.008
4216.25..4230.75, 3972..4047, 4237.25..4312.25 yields -0.018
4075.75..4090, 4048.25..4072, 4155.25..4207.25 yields -0.048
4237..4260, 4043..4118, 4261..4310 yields -0.103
